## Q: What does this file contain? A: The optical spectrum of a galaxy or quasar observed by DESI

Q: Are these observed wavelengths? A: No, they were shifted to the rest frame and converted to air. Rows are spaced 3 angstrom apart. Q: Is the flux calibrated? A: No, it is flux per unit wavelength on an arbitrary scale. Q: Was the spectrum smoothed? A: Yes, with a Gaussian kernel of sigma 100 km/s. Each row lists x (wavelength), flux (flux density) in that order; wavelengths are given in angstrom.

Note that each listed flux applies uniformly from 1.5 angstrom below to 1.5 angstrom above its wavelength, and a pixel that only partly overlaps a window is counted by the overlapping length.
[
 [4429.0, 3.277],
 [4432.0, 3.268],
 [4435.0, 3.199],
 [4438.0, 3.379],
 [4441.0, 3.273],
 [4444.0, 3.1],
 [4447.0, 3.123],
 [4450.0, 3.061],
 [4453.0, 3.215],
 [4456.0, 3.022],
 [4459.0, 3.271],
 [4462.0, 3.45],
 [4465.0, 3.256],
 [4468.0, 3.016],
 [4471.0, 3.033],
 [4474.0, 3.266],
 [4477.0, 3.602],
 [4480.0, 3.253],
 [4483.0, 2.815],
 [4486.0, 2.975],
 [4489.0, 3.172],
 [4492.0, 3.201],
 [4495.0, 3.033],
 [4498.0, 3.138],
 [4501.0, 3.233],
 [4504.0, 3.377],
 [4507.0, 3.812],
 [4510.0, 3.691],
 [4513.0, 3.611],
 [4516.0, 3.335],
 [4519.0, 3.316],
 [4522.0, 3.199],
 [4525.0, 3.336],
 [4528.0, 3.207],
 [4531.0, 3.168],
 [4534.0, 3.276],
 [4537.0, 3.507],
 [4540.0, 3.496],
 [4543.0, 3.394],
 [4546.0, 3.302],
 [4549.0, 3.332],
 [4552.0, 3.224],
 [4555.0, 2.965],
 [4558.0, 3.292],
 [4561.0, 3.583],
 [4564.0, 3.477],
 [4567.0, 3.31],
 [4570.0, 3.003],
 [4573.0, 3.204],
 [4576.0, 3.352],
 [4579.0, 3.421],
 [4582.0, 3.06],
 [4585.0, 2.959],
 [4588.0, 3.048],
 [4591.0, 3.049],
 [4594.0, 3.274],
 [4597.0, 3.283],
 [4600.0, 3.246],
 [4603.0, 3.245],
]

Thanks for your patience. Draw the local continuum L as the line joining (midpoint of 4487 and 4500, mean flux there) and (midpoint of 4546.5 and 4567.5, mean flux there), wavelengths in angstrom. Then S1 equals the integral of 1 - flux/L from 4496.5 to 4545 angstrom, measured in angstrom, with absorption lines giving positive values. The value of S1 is -2.6 angstrom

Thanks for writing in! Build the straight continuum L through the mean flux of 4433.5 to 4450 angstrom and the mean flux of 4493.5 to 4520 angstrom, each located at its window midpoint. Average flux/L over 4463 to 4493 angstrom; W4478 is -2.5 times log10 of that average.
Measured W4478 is 0.05 mag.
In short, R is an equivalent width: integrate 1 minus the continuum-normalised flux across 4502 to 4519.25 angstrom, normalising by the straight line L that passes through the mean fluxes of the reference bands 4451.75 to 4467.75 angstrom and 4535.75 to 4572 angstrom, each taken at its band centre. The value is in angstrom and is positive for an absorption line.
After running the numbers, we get -1.3 angstrom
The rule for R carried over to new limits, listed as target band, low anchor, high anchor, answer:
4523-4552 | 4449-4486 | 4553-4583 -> -0.8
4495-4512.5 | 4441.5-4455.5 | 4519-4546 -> -0.9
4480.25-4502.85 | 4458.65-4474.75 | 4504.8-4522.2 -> 1.8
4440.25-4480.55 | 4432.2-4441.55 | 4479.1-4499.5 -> -0.2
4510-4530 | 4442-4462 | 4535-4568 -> -0.4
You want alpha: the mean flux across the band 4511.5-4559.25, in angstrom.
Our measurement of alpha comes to 3.31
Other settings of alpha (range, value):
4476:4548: 3.31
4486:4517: 3.34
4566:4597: 3.17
